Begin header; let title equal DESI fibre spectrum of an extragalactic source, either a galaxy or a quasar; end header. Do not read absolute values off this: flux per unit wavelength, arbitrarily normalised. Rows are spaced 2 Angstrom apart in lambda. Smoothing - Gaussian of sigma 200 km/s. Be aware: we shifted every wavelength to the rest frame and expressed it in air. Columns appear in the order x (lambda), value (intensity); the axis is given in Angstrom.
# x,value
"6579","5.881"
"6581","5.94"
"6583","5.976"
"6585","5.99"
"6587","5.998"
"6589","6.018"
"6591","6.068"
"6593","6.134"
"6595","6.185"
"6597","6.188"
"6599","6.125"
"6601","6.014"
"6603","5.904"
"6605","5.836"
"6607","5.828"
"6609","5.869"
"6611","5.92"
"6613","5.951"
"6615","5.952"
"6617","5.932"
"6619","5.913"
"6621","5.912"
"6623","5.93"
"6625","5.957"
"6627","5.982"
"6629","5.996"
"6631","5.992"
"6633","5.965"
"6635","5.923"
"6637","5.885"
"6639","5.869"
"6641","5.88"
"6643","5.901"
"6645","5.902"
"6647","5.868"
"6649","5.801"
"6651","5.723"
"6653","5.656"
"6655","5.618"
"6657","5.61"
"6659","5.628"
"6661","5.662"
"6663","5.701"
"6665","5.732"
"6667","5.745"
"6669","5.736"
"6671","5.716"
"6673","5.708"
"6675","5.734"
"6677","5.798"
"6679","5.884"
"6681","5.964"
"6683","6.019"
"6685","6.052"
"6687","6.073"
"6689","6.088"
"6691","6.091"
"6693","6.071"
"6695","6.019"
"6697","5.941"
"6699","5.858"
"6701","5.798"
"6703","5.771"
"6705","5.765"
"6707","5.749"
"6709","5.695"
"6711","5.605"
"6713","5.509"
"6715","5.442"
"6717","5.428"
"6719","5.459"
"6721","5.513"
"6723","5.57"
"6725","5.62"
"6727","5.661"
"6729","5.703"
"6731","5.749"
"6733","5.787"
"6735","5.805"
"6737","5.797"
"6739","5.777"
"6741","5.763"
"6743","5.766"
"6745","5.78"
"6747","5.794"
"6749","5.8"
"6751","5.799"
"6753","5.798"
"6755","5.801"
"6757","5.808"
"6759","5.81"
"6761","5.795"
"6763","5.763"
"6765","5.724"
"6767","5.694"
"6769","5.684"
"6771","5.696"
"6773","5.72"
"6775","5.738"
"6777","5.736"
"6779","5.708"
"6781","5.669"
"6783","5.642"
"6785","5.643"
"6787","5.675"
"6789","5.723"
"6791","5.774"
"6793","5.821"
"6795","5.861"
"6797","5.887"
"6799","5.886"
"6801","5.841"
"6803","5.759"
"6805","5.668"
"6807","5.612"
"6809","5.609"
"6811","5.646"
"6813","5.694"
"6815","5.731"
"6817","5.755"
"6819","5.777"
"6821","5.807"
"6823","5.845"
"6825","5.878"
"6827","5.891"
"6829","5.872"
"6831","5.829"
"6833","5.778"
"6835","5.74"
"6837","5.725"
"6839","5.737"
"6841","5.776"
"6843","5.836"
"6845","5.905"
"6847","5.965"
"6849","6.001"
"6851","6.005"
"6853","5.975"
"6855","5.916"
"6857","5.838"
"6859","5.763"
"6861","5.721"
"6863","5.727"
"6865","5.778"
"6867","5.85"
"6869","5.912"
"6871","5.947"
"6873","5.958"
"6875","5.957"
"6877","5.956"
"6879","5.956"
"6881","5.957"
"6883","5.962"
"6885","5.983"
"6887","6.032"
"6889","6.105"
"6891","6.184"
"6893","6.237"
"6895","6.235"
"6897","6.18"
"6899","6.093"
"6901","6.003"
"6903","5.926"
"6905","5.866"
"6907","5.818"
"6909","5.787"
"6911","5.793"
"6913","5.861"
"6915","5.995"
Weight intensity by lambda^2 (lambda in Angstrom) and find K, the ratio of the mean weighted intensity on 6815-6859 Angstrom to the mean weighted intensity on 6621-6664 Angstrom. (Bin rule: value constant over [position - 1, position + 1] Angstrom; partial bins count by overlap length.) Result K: 1.06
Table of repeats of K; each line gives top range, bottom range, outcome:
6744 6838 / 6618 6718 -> 1.03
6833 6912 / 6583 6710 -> 1.08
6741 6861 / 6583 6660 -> 1.03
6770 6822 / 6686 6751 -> 1.02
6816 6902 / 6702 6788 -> 1.07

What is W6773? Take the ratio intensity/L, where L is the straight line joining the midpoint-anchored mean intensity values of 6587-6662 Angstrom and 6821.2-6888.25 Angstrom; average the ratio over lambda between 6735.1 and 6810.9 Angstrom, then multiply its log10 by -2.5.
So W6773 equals 0.03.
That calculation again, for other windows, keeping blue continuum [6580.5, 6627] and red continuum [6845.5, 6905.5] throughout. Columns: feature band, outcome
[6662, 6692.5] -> 0.02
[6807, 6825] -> 0.04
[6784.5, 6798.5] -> 0.04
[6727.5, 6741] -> 0.04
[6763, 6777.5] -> 0.05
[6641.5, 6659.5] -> 0.04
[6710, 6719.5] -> 0.09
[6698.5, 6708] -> 0.04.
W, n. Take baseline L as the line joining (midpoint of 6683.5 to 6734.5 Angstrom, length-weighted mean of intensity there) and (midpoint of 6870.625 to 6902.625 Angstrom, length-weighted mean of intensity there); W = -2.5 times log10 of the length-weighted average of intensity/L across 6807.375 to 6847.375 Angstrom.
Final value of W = 0.03 mag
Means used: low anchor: 5.76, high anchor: 6.05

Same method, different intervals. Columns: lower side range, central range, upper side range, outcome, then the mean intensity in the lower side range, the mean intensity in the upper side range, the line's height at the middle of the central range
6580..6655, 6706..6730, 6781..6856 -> 0.05 mag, 5.94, 5.8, 5.87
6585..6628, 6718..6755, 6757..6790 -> 0.01 mag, 5.98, 5.72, 5.78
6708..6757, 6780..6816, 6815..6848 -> 0.01 mag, 5.69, 5.82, 5.77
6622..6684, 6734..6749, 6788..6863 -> 0.01 mag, 5.82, 5.81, 5.81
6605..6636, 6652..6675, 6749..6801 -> 0.04 mag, 5.93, 5.76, 5.88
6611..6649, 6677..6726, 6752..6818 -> 0.01 mag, 5.92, 5.74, 5.84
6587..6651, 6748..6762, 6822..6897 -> 0.02 mag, 5.95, 5.92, 5.93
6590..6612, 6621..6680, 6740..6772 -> 0.02 mag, 6.01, 5.77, 5.93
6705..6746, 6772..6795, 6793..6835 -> 0.00 mag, 5.66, 5.78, 5.74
